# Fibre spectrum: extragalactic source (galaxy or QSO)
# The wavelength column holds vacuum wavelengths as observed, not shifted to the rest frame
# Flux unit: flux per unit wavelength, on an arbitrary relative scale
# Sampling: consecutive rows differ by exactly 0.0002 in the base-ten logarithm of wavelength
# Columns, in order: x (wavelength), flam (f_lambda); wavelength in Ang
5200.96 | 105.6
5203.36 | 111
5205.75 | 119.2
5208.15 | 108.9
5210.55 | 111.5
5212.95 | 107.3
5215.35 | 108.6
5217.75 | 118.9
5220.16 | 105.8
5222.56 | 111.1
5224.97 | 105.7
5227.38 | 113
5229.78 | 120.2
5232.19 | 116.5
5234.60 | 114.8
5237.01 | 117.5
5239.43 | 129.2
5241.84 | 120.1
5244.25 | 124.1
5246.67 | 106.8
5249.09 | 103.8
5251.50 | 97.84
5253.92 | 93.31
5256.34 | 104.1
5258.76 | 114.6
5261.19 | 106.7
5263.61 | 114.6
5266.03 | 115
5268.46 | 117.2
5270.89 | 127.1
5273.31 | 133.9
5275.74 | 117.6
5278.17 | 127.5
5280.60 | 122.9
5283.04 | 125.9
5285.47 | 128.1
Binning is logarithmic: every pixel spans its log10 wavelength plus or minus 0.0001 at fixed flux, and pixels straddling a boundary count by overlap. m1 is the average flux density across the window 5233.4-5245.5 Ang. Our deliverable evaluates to 121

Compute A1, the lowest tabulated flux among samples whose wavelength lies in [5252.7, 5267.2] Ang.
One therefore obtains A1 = 93.31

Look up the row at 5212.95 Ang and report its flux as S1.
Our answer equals 107.3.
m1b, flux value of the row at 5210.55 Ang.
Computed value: 111.5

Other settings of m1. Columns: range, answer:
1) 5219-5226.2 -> 108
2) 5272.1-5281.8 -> 126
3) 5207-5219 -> 111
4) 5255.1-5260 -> 109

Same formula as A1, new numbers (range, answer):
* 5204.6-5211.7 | 108.9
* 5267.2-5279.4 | 117.2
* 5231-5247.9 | 106.8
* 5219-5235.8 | 105.7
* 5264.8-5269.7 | 115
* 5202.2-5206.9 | 111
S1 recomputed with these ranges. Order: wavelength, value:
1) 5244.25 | 124.1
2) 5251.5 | 97.84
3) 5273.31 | 133.9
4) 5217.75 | 118.9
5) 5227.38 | 113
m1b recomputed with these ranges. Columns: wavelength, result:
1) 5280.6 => 122.9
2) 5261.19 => 106.7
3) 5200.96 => 105.6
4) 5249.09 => 103.8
